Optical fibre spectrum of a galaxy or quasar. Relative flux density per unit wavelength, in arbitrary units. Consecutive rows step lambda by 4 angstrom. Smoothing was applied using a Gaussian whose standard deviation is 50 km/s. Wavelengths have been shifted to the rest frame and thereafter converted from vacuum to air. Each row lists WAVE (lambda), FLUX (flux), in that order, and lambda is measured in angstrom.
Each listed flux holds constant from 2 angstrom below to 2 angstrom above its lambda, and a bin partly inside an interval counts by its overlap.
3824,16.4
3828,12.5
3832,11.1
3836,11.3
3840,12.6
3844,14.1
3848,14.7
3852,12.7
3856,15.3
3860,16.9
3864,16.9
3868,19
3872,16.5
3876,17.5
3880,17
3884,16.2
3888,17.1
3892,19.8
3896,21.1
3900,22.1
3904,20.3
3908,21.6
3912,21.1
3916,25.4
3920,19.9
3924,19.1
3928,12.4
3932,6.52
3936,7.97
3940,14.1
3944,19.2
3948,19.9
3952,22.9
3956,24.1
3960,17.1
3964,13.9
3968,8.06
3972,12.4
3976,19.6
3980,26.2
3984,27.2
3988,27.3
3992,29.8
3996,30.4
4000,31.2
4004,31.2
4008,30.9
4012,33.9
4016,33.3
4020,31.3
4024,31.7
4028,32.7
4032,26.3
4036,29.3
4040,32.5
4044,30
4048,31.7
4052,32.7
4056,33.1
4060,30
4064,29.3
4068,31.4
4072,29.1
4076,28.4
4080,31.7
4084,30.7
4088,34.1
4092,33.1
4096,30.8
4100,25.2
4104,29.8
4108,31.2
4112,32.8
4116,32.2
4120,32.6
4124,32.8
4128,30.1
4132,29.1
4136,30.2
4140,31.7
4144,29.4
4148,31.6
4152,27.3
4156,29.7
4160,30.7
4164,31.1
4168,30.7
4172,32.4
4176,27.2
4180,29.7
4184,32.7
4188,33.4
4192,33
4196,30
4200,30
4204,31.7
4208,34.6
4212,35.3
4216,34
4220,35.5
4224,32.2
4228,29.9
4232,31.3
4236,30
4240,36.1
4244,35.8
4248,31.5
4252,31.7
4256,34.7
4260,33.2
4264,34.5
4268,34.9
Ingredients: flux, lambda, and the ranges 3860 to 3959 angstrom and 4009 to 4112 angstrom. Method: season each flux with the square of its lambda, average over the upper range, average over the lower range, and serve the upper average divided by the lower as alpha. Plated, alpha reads 1.84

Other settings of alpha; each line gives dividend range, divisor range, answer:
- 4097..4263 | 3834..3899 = 2.27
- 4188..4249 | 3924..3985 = 2.23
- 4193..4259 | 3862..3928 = 2.01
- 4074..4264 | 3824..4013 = 1.87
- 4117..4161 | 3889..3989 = 1.80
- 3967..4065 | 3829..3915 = 1.82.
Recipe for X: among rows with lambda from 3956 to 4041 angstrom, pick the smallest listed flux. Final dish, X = 8.06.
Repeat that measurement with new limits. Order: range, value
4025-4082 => 26.3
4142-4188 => 27.2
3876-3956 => 6.52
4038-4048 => 30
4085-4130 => 25.2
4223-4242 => 29.9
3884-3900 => 16.2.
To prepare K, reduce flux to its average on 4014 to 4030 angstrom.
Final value 32.2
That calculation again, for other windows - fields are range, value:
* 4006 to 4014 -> 32.4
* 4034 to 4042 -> 30.9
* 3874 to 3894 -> 17.5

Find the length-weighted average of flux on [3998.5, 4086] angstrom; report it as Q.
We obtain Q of 31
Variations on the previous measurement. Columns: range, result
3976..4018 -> 29.6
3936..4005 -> 21.5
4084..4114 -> 31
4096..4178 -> 30.4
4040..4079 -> 30.8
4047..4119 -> 31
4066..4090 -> 30.9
